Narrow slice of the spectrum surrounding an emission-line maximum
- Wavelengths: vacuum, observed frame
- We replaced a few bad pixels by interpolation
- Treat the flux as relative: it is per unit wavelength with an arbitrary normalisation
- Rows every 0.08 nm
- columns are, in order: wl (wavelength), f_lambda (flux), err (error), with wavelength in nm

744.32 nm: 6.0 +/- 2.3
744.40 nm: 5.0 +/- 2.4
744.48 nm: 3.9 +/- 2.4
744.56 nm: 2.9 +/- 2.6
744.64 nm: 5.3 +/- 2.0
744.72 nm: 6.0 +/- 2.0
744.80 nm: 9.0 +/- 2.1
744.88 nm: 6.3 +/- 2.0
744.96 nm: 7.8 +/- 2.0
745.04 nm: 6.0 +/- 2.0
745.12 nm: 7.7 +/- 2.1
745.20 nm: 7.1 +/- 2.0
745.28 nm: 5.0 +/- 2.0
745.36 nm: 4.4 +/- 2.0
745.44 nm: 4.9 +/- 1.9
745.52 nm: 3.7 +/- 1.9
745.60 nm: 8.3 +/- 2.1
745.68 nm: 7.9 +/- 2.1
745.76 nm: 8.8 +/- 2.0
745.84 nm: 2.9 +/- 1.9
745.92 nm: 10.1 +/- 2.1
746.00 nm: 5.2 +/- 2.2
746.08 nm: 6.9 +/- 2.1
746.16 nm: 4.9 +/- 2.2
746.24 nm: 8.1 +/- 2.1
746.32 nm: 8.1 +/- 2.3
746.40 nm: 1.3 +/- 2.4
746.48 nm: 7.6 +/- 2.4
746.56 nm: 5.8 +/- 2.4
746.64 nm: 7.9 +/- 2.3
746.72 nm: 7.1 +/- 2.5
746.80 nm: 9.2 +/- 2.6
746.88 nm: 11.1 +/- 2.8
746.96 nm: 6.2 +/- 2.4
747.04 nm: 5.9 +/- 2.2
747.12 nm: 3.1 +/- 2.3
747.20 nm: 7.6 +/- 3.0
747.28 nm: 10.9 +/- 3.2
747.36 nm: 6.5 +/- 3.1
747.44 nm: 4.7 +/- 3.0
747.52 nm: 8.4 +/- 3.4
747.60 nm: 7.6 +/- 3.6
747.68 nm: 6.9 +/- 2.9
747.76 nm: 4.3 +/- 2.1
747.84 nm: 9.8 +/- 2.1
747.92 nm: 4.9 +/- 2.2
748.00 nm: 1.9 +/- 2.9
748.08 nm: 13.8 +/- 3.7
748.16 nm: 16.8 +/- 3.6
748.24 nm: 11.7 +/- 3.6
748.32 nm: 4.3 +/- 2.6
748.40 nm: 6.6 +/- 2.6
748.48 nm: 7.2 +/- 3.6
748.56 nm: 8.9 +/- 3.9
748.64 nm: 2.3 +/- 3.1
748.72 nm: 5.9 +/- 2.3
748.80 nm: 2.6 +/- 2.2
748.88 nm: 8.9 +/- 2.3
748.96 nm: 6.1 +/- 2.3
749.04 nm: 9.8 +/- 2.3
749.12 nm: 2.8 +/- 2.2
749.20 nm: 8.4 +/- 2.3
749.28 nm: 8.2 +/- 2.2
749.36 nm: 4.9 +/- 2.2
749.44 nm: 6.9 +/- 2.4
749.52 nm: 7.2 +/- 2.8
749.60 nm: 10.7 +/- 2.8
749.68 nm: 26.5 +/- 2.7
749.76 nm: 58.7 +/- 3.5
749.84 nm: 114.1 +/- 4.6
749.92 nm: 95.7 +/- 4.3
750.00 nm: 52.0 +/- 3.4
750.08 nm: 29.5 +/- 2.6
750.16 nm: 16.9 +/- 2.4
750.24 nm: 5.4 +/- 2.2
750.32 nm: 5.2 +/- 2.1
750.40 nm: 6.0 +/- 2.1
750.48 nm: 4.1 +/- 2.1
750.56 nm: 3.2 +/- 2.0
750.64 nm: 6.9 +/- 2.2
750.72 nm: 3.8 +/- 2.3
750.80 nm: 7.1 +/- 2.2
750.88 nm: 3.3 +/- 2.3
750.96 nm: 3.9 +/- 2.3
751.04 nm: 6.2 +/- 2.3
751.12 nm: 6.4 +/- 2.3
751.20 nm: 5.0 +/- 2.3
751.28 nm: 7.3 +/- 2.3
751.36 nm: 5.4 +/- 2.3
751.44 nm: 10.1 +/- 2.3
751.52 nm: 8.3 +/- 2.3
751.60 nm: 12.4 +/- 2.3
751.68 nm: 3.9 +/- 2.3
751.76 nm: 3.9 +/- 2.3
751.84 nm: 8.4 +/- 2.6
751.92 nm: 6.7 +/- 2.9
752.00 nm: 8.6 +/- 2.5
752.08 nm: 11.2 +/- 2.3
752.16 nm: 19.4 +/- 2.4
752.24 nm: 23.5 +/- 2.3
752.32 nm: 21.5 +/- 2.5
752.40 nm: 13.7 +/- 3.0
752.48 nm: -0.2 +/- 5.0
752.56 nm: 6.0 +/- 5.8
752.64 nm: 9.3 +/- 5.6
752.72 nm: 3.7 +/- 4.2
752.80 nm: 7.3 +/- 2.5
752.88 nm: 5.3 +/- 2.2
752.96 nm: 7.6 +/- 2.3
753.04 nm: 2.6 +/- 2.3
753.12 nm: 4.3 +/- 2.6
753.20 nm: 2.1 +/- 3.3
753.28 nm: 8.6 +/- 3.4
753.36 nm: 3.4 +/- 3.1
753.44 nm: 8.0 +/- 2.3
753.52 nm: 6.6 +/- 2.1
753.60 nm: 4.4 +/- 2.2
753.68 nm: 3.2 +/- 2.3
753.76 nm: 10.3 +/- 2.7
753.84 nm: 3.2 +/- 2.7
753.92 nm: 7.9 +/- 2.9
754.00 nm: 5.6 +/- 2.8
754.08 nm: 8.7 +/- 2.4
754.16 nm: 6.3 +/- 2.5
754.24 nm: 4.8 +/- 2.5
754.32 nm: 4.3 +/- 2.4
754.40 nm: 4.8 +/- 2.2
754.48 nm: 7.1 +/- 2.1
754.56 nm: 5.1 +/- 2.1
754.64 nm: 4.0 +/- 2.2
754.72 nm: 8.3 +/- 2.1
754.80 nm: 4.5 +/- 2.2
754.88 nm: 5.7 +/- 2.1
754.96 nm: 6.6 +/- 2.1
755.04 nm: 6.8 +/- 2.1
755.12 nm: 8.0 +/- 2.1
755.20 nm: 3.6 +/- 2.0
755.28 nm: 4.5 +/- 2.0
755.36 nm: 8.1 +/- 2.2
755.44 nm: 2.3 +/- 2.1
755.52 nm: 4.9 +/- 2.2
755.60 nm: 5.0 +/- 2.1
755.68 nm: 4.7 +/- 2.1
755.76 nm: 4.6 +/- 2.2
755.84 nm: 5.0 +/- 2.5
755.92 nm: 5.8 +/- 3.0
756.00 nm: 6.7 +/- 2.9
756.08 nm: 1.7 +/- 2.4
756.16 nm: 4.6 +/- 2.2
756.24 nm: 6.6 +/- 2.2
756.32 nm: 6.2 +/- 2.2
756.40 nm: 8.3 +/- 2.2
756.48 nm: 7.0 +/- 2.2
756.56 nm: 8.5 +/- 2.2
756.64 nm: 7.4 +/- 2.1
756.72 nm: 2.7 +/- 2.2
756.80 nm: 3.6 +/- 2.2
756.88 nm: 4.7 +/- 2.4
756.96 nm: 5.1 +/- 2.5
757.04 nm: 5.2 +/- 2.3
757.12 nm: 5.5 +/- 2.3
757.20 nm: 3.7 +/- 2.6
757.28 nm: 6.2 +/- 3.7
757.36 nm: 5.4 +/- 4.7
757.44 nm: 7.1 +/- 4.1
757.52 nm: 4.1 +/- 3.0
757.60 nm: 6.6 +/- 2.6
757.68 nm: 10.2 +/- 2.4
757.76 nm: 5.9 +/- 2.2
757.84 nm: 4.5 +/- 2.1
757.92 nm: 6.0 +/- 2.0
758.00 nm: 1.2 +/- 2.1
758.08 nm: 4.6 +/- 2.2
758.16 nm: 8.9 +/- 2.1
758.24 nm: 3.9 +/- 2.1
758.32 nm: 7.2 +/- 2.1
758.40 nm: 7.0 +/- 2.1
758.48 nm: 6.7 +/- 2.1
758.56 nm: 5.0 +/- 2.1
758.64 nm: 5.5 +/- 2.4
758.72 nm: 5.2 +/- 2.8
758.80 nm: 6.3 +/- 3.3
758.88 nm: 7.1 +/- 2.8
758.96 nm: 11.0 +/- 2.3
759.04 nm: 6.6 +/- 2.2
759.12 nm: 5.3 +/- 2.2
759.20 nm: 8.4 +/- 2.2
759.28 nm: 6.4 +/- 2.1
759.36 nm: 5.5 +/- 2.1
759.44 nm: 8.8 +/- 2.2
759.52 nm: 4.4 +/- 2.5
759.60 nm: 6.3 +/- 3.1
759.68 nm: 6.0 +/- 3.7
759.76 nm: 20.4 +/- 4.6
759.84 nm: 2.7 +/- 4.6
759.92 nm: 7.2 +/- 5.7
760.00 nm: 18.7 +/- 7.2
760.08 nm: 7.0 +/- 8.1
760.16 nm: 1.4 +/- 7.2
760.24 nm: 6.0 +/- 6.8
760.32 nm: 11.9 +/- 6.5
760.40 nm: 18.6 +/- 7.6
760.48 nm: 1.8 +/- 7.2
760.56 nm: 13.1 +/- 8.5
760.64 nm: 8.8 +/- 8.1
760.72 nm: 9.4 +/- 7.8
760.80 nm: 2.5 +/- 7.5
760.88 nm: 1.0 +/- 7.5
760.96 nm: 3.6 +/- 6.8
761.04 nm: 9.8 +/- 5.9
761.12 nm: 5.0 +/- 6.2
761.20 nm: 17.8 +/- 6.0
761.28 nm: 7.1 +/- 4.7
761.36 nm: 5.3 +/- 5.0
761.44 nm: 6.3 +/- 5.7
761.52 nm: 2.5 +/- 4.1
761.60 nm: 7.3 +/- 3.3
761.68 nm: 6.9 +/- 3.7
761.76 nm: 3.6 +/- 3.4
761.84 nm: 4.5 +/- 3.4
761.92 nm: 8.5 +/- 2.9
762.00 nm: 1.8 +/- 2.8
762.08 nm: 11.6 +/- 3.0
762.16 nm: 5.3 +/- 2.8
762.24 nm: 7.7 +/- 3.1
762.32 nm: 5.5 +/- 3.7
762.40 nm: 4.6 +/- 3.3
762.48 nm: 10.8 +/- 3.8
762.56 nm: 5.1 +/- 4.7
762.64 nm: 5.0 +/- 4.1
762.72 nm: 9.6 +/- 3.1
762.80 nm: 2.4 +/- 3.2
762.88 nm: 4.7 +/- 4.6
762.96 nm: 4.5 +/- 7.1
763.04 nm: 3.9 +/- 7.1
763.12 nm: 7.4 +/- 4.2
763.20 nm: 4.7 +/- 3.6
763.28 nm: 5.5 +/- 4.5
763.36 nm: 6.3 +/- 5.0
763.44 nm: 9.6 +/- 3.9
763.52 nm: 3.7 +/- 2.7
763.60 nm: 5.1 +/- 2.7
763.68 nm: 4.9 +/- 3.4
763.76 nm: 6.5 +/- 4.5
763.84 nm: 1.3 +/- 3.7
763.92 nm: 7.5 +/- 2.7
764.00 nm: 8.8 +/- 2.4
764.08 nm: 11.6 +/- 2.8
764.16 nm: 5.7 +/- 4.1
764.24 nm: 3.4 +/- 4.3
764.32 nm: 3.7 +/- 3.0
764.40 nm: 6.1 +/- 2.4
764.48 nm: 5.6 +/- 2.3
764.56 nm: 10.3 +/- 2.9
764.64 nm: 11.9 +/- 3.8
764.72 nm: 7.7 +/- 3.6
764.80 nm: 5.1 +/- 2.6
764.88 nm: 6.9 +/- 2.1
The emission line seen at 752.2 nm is [N II]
